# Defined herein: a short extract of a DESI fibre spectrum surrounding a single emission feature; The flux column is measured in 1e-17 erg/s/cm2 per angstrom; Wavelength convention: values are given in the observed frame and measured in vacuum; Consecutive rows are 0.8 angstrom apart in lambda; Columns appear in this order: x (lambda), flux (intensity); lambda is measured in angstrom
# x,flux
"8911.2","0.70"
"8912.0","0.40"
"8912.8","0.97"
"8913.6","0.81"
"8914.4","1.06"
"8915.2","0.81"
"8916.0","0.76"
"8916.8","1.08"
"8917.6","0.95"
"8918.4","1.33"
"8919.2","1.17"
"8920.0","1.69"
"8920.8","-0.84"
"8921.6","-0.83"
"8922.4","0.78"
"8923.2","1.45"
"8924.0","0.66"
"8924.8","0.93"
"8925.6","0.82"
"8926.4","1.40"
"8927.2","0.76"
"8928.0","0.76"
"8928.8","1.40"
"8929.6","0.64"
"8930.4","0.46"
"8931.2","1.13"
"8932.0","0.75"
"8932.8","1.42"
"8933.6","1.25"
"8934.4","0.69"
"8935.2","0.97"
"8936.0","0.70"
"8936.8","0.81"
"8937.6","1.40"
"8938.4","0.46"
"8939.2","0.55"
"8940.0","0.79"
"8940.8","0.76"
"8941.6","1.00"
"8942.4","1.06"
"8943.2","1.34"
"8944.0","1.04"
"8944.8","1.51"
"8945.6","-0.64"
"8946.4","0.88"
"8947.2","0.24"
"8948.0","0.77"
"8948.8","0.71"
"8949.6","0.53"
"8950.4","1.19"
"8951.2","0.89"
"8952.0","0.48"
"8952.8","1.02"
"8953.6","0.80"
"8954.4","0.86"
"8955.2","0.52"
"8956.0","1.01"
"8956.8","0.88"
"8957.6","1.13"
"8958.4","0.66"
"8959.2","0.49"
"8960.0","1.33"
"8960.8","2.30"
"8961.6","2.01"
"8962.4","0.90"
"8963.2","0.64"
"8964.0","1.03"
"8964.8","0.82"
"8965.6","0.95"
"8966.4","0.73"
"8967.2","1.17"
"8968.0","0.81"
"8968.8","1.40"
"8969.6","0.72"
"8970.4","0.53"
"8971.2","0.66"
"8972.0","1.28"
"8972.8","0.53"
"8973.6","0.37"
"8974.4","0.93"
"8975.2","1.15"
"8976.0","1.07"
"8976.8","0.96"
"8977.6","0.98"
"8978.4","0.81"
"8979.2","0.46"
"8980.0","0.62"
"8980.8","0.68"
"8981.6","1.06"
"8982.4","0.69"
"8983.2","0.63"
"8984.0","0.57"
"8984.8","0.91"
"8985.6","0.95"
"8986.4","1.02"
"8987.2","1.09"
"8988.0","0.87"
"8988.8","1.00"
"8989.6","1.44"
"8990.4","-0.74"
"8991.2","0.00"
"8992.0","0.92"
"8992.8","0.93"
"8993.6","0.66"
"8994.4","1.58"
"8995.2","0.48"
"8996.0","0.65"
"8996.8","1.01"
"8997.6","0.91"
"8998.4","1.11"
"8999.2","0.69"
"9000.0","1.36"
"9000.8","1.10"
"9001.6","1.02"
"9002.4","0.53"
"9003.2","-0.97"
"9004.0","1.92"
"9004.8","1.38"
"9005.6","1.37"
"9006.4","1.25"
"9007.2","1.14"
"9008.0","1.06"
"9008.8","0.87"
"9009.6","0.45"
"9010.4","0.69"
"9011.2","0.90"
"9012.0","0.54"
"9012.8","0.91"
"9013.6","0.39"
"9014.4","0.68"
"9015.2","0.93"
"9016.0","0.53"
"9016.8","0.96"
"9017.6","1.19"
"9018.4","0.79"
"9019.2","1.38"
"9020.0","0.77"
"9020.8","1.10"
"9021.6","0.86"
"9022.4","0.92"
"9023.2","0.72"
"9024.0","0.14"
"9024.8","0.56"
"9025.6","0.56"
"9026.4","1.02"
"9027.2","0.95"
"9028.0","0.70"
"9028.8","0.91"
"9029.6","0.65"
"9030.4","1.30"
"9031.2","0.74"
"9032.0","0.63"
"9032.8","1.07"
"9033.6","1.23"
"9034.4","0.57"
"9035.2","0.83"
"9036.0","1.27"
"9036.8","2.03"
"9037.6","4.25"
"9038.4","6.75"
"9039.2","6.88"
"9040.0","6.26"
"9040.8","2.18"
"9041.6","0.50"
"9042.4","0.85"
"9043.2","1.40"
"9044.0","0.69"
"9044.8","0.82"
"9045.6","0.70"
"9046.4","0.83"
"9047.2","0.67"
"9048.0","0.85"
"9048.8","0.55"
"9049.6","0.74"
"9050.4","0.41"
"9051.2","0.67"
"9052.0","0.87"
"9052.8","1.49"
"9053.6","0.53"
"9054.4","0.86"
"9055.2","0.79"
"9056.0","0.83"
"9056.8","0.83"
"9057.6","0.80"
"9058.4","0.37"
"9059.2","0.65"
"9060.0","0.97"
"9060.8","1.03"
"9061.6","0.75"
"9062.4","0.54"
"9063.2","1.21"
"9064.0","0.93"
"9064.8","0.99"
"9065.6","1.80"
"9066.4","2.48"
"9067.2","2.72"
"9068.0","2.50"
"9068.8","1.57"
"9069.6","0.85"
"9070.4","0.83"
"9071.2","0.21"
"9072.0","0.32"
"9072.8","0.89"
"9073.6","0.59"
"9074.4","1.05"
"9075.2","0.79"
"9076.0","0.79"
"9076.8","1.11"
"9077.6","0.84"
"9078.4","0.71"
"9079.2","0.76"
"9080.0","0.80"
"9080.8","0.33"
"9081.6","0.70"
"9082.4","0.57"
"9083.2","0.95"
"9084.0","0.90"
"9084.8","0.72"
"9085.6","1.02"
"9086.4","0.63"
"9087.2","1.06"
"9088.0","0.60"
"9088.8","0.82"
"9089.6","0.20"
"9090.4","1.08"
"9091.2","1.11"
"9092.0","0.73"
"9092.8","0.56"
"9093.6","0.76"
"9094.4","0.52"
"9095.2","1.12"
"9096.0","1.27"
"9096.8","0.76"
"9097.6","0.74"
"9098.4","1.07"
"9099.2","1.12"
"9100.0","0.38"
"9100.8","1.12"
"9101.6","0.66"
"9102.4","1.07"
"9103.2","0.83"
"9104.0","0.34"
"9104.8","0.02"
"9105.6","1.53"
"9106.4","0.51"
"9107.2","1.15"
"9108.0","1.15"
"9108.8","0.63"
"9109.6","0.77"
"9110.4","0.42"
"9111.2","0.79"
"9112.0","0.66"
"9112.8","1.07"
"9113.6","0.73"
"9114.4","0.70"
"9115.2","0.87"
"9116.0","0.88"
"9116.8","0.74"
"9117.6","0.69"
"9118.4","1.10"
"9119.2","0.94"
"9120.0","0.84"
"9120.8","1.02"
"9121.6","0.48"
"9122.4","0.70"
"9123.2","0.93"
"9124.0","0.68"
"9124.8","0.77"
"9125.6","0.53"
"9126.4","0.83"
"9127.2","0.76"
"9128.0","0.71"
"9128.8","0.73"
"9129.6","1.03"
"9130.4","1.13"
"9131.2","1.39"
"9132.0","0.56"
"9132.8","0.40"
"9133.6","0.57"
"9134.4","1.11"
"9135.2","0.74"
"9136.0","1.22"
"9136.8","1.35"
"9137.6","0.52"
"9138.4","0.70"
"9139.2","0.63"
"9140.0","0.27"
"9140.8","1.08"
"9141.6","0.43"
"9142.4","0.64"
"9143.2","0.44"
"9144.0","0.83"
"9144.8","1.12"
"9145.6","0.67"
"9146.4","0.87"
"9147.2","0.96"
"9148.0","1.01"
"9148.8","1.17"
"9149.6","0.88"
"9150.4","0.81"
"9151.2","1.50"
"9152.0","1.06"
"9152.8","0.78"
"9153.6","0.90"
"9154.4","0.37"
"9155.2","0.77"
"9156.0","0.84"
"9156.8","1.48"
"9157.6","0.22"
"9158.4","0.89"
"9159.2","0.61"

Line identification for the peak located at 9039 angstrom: Halpha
